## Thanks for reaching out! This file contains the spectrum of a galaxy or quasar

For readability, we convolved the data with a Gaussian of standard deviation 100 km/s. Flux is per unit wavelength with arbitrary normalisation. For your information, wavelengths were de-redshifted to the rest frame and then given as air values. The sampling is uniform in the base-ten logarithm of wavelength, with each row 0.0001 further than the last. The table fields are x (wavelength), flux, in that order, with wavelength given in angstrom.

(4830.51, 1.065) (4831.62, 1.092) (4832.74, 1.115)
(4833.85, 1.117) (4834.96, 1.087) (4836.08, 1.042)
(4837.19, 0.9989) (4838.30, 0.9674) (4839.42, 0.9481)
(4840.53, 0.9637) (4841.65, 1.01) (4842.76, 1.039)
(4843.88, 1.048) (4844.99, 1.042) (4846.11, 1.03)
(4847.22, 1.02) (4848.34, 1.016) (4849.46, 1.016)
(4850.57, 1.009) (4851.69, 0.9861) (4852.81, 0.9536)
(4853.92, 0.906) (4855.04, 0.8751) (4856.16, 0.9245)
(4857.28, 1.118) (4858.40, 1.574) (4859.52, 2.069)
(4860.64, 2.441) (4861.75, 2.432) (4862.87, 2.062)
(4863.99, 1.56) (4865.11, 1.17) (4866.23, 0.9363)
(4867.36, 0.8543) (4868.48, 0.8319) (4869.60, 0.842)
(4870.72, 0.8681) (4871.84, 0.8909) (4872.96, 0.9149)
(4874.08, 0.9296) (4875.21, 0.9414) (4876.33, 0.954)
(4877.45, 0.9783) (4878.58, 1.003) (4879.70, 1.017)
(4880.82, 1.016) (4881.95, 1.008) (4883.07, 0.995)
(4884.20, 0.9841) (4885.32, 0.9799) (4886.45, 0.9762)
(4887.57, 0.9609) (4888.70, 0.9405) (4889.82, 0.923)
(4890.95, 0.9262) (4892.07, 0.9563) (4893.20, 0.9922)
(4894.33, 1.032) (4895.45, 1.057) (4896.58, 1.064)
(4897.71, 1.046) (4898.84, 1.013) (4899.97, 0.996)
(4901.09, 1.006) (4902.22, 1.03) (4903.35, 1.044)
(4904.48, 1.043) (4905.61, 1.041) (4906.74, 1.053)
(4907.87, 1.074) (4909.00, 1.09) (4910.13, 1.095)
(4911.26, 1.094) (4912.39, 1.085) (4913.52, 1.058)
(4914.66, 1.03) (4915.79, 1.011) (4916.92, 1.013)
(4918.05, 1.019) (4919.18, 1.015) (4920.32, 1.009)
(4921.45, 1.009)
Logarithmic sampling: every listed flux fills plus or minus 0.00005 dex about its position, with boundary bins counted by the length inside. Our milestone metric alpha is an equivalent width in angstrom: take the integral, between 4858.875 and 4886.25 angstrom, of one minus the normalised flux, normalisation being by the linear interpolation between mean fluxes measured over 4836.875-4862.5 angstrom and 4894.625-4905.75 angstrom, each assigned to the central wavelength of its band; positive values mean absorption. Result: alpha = -1.50 angstrom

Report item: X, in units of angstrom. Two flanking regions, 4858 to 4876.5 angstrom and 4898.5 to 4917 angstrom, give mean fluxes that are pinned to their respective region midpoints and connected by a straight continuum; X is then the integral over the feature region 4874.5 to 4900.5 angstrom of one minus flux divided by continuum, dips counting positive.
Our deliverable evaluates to 4.17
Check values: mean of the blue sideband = 1.31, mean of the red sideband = 1.05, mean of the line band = 0.989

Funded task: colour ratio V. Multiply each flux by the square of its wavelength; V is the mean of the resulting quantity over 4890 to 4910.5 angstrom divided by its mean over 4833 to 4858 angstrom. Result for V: 1.04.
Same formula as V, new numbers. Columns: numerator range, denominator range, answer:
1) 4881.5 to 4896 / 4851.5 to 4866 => 0.68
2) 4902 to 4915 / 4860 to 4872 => 0.79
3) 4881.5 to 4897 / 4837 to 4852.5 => 1.00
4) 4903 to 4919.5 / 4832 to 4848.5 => 1.05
